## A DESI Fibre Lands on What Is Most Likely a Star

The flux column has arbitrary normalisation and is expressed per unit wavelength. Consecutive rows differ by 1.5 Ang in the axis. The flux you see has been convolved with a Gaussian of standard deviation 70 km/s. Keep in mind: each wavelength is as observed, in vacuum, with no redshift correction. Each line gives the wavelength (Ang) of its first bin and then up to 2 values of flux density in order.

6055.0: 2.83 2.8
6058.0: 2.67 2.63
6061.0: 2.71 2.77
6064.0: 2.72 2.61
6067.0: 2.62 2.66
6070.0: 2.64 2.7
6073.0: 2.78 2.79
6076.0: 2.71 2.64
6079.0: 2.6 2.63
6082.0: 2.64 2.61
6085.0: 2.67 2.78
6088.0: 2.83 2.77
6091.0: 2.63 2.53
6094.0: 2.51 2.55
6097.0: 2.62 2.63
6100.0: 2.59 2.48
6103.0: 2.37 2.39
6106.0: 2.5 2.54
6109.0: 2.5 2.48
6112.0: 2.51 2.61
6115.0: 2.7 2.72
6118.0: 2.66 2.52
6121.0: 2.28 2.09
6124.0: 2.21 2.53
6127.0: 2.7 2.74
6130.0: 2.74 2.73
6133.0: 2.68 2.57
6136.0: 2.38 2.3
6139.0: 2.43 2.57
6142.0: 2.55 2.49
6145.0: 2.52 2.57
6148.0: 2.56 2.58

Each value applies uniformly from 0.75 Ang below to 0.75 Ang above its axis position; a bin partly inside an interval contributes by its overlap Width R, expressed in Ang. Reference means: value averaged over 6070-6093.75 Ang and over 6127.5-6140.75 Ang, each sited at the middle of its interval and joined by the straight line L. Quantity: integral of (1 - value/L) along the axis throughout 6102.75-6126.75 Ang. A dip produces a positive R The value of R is 1.2 Ang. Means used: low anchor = 2.68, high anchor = 2.57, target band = 2.48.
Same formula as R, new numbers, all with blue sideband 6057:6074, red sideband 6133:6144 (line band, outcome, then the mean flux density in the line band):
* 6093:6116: 0.4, 2.53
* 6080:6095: -0.2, 2.66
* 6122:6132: -0.1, 2.54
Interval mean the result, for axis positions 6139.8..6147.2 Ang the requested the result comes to 2.54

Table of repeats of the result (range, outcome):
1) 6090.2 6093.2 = 2.58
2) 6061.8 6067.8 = 2.68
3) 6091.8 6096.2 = 2.53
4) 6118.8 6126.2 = 2.32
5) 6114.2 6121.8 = 2.57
